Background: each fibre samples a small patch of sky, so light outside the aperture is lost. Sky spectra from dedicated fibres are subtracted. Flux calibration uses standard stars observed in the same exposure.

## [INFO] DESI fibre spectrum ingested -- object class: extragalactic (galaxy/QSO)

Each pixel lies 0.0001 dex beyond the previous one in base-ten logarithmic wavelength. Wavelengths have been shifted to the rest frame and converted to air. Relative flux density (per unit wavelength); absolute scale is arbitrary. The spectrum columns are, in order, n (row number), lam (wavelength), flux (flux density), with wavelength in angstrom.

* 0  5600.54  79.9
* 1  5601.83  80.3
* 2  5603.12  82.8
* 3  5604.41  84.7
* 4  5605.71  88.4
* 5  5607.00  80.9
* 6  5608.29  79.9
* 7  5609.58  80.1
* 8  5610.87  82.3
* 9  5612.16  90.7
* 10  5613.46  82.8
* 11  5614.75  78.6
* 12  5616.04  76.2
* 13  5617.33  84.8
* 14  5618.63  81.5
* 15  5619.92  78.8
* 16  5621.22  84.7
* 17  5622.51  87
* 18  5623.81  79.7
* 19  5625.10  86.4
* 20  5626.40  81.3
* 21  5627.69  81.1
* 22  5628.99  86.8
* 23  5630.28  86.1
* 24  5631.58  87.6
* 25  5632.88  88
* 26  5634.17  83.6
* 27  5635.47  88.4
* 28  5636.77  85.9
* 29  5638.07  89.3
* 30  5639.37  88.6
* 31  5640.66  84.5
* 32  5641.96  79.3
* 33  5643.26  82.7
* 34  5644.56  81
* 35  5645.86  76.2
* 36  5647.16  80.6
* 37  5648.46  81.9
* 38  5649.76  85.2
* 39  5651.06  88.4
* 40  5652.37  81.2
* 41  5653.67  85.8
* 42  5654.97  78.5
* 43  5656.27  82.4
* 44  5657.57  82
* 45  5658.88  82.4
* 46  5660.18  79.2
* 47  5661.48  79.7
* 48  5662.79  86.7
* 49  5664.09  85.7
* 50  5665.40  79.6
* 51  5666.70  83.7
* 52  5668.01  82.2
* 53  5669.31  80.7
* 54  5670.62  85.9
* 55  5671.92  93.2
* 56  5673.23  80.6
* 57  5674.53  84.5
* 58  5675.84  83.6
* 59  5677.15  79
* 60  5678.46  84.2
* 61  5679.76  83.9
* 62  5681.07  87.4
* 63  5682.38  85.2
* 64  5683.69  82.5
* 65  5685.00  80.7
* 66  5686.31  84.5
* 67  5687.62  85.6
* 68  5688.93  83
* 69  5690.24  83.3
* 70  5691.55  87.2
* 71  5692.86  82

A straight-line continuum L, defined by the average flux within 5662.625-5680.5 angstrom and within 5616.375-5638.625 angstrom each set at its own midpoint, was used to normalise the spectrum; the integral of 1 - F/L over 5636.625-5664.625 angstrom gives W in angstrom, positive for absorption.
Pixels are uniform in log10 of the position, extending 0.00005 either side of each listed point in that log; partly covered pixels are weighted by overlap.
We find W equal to 0.4 angstrom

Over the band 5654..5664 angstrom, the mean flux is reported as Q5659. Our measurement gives 82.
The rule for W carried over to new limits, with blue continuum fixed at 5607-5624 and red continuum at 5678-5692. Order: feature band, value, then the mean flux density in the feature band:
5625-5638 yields -0.5 angstrom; 85.6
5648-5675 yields 0.1 angstrom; 83.3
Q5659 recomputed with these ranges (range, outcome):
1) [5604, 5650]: 83.5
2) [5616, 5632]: 83.4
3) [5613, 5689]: 83.4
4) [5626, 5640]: 86.1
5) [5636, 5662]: 82.8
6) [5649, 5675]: 83.4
